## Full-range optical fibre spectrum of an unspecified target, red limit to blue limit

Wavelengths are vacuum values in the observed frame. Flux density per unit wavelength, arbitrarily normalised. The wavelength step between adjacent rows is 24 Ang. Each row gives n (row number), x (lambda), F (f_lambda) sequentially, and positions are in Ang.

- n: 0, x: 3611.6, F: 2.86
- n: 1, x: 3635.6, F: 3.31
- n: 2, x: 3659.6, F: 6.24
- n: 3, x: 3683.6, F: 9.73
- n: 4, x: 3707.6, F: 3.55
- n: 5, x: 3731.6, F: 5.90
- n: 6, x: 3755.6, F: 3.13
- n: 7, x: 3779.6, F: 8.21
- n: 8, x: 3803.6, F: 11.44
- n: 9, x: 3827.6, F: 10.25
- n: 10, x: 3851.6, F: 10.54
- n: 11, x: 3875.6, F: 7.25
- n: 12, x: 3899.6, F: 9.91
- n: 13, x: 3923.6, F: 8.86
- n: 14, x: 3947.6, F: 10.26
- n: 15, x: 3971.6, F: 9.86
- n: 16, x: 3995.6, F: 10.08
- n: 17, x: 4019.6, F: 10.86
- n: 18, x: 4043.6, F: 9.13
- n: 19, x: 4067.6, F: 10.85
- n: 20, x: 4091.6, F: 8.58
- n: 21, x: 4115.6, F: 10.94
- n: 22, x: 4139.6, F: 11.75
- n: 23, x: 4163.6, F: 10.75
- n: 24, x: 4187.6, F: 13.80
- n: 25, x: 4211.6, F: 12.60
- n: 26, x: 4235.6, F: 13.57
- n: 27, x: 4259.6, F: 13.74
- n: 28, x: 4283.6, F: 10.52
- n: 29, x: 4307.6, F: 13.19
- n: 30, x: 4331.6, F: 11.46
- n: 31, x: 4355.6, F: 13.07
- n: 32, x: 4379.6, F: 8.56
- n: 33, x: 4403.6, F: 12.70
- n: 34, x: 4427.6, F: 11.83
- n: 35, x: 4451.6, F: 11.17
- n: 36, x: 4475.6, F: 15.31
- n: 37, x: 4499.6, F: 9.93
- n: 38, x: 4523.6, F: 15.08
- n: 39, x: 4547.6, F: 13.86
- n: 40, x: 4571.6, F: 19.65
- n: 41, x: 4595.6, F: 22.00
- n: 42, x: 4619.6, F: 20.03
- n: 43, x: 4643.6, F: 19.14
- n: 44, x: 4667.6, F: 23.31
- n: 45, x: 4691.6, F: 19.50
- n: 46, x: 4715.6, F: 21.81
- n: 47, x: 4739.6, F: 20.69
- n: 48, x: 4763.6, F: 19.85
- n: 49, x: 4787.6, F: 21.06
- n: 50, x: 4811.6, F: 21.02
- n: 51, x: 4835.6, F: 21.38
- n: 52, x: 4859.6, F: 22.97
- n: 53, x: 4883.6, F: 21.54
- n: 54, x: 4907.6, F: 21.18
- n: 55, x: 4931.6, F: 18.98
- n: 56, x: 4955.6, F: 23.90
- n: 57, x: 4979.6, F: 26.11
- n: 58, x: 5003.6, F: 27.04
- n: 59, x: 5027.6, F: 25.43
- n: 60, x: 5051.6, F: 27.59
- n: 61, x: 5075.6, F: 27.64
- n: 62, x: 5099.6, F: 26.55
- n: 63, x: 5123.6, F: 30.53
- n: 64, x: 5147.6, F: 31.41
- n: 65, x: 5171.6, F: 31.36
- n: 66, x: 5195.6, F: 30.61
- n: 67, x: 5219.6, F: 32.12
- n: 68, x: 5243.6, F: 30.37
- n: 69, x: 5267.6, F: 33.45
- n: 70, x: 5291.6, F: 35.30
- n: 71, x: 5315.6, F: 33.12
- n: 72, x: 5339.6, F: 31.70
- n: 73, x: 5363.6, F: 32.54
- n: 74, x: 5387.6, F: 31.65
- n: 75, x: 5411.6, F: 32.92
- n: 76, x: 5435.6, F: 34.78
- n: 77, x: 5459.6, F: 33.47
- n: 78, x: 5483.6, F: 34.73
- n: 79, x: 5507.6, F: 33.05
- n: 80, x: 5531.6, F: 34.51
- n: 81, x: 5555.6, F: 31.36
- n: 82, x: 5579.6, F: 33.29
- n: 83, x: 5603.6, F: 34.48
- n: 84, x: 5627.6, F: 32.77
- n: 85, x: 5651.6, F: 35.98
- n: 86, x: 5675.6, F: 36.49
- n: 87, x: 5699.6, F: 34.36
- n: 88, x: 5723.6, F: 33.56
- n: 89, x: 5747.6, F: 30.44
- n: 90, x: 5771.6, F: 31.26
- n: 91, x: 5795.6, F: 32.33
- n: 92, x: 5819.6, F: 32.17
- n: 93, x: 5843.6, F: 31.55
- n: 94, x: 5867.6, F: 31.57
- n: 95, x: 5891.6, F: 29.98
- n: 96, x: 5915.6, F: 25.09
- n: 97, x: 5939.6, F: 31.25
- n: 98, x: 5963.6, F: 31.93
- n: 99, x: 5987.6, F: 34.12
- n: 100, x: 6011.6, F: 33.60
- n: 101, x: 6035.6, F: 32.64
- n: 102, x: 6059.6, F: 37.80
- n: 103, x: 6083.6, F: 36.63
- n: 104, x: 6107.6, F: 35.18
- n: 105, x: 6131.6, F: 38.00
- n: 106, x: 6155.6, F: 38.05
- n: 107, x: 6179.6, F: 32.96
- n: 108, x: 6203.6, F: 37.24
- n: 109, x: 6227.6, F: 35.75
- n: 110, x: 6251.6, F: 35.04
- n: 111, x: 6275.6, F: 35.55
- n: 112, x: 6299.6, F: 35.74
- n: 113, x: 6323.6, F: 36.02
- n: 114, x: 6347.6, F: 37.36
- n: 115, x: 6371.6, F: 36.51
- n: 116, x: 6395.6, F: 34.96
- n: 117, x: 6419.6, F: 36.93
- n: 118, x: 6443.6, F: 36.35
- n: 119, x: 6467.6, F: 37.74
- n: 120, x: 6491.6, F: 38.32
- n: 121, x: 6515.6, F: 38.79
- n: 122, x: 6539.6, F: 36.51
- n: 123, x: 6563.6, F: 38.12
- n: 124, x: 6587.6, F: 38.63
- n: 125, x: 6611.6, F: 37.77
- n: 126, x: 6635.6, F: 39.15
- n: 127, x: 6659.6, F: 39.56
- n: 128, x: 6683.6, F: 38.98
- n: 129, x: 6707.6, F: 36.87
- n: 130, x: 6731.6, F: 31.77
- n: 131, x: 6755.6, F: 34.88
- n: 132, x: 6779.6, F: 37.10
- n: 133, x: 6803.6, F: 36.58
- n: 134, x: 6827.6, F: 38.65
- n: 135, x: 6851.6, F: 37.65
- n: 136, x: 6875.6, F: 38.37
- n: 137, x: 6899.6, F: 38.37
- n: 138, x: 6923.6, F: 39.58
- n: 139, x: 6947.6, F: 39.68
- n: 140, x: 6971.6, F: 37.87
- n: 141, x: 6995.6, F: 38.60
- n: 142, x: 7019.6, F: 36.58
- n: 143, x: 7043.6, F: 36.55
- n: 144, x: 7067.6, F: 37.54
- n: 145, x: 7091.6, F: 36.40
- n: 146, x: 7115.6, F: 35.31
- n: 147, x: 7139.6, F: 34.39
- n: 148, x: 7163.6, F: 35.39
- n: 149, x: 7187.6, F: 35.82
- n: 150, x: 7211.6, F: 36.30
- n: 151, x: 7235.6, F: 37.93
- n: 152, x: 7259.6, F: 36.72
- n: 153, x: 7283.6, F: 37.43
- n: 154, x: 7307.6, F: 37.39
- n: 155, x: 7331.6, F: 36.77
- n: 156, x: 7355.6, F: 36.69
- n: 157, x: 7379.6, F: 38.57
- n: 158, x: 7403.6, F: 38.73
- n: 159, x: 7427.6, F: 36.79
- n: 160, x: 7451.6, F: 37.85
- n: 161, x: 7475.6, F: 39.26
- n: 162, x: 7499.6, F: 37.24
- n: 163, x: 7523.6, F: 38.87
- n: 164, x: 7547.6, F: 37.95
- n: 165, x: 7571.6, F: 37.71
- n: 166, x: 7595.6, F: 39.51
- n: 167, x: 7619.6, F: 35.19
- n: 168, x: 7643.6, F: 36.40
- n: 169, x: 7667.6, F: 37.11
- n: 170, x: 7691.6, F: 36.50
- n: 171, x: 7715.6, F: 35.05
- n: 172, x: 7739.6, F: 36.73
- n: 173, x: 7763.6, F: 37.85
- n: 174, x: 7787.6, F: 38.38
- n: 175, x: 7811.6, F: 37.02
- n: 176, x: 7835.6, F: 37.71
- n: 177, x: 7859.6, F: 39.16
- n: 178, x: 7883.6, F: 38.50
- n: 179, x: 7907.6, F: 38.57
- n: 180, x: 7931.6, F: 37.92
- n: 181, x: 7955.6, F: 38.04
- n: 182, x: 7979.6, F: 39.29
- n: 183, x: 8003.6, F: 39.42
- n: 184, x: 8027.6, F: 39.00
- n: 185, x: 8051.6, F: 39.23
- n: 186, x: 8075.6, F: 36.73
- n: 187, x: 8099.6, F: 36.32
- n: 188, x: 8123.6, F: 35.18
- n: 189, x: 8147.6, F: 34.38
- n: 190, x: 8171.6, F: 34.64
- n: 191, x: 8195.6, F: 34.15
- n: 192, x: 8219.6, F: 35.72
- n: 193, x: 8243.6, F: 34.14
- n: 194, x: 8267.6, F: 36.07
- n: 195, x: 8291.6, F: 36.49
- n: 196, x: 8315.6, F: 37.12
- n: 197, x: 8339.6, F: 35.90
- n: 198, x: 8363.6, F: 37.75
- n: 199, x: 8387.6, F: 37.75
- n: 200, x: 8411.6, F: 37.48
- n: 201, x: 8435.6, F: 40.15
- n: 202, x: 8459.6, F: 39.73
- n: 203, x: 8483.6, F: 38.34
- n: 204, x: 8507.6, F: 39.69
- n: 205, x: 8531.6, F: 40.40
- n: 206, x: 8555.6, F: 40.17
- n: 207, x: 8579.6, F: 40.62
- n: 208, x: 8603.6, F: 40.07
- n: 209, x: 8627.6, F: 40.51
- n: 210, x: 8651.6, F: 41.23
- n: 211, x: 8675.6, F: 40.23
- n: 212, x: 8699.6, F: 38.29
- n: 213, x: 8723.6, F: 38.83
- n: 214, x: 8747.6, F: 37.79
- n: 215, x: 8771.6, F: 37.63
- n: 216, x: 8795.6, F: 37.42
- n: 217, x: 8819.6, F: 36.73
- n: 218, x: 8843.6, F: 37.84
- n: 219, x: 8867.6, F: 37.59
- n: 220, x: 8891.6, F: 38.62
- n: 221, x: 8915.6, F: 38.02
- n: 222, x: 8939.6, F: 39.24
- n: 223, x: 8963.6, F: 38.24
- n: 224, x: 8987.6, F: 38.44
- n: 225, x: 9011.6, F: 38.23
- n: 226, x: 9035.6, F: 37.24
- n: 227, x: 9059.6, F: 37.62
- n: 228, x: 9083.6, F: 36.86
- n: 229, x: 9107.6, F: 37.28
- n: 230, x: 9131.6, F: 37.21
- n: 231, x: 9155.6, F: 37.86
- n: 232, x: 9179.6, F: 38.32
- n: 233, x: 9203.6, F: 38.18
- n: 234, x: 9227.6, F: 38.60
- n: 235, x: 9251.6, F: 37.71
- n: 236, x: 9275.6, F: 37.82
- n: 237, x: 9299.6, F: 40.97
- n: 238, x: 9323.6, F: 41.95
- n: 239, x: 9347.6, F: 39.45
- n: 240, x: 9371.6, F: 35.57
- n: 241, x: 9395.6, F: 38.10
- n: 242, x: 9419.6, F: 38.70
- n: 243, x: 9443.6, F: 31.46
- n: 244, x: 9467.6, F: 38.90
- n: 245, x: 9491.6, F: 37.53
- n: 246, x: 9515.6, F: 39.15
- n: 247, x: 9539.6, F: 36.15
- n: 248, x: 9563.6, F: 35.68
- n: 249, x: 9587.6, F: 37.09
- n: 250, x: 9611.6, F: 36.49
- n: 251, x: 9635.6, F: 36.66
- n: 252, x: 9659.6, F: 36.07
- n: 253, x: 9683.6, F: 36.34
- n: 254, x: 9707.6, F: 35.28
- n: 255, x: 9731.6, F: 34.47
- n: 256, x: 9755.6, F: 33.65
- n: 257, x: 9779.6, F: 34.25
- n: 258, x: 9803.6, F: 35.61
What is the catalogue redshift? 0.14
